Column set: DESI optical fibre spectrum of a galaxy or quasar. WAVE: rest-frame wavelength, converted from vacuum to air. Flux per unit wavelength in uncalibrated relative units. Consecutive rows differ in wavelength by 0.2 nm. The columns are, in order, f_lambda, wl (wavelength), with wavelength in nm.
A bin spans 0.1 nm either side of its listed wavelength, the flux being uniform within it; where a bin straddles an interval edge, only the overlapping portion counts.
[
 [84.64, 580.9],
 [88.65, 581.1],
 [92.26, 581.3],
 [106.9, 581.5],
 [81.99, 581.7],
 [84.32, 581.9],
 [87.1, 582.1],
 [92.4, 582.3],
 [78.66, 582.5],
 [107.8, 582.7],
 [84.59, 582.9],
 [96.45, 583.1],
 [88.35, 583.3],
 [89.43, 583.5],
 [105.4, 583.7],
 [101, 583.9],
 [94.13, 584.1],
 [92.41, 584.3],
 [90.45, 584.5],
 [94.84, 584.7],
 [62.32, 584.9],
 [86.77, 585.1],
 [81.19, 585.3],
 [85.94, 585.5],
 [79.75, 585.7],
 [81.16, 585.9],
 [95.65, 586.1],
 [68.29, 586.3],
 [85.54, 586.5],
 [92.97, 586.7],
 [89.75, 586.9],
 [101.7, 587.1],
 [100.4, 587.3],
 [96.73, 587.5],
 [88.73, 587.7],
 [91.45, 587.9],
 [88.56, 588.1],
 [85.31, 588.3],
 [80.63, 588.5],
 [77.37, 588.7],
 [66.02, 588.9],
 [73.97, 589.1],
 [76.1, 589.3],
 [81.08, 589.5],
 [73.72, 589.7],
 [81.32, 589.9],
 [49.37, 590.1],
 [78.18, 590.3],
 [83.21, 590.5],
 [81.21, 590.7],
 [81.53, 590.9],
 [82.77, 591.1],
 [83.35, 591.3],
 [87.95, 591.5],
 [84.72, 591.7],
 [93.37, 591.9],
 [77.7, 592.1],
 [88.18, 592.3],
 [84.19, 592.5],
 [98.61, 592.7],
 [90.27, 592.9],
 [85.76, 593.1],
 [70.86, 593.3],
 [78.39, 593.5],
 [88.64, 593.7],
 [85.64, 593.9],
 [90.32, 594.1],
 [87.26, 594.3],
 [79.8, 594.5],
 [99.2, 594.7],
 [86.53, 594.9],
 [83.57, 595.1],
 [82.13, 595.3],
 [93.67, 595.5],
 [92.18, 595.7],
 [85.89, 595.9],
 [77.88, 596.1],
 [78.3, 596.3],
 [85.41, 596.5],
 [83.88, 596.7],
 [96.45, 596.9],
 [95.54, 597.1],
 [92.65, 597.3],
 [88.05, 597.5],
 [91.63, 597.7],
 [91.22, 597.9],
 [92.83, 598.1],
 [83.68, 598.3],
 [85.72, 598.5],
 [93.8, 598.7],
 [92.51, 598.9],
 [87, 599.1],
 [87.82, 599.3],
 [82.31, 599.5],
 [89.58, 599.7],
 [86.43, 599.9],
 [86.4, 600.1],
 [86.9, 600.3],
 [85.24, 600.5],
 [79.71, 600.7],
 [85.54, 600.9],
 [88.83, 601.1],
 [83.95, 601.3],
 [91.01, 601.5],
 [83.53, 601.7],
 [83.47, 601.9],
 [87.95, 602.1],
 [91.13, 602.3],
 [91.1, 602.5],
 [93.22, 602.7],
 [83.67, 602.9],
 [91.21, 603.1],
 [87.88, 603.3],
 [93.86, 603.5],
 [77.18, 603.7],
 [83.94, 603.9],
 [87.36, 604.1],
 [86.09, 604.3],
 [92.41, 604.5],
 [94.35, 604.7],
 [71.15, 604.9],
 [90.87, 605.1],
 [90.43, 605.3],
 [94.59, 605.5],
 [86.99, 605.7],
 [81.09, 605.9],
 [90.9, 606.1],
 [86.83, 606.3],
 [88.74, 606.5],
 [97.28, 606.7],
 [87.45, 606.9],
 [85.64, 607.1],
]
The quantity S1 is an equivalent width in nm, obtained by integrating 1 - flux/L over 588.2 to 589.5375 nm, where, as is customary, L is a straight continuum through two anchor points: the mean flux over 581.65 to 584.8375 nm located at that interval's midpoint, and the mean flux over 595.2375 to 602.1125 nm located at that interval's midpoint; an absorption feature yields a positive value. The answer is 0.19 nm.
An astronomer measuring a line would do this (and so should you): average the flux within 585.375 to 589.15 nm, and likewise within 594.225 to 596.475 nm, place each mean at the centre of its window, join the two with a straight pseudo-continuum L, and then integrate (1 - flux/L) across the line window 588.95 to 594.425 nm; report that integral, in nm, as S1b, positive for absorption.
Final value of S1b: 0.254 nm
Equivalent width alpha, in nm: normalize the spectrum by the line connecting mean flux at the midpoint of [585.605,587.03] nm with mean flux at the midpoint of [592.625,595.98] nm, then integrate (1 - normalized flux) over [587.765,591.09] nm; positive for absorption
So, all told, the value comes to 0.29 nm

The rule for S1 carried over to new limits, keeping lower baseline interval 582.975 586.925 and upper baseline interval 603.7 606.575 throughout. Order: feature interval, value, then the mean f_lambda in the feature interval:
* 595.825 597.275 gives 0.02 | 86.5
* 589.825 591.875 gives 0.19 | 79.8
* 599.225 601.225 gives 0.04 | 85.8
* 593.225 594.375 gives 0.05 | 83.7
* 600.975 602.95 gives -0.01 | 87.9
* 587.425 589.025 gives 0.07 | 84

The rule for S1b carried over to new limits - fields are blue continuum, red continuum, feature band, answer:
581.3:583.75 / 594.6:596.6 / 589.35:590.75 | 0.212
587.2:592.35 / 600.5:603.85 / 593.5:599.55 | -0.231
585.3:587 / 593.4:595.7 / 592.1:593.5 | 0.023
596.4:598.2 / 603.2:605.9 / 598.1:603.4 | 0.103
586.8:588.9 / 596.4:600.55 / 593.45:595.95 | 0.042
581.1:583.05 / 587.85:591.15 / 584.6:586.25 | 0.039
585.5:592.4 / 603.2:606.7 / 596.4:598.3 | -0.110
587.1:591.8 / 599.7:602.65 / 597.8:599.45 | -0.066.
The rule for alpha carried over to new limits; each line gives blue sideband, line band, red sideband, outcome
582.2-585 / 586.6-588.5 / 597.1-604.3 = -0.04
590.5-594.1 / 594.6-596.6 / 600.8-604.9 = -0.02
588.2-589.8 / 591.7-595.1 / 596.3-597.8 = -0.11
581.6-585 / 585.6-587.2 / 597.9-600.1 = 0.05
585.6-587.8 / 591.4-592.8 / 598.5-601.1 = 0.01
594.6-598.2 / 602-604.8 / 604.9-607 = 0.00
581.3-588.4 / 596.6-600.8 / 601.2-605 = -0.04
